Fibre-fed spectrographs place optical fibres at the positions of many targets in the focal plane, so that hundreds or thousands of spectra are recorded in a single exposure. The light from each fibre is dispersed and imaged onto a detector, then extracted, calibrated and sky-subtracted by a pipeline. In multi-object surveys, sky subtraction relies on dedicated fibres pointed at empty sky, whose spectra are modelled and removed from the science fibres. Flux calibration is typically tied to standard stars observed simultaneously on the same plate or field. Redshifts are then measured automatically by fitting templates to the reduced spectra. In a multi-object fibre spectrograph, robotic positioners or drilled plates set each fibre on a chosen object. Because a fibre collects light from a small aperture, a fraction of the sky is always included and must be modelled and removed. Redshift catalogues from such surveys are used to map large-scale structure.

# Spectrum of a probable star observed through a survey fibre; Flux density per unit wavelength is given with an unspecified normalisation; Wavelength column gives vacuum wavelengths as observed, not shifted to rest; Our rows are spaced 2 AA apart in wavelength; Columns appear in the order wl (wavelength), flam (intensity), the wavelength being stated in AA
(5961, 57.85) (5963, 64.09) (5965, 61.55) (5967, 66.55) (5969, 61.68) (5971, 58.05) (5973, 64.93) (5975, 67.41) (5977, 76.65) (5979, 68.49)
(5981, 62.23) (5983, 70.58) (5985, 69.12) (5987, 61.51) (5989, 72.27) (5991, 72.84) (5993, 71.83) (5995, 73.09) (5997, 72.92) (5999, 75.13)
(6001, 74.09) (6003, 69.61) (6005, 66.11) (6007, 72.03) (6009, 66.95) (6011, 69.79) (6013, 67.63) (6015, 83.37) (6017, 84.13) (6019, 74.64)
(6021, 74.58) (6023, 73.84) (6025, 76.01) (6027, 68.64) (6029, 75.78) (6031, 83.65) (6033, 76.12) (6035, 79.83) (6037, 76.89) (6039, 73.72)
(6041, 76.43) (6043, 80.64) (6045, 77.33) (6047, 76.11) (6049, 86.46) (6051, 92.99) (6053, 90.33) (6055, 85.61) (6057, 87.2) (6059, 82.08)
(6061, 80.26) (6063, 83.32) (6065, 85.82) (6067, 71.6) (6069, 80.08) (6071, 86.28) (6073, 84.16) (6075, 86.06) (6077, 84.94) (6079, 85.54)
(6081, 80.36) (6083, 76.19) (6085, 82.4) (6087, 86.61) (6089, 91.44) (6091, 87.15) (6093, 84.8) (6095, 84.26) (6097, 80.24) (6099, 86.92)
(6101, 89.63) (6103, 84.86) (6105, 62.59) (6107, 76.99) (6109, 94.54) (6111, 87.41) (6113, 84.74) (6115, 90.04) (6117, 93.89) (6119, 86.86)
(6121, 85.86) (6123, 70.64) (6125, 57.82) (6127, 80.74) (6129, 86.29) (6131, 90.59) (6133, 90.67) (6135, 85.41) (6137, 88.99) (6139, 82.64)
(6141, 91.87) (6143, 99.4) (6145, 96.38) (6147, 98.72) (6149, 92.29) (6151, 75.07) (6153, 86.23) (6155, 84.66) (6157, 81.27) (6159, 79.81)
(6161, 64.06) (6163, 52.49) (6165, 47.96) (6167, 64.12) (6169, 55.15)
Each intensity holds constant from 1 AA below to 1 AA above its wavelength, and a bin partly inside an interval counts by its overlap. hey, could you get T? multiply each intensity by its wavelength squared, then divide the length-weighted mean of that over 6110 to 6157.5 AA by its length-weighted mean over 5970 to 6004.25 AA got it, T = 1.30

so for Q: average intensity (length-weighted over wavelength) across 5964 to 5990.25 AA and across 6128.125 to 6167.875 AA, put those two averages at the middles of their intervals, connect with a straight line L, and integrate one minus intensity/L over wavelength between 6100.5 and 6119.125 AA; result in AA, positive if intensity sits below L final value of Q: -1.53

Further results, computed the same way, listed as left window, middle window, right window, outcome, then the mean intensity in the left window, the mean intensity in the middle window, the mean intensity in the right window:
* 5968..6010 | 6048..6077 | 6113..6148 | -2.3 AA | 68.9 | 84.5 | 86.8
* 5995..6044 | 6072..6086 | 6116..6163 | -0.6 AA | 74.7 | 82.8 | 84.1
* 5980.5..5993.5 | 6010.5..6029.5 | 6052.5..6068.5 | 0.0 AA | 68.7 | 74.9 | 83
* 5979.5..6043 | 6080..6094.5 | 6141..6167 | -1.4 AA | 73.2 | 84.1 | 79.7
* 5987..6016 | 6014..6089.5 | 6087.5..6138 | -3.7 AA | 71.6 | 81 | 84.2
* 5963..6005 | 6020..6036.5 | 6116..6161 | -0.6 AA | 68.4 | 76.1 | 85.3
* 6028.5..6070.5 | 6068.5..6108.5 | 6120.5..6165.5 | -0.9 AA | 81.2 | 83.3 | 81.6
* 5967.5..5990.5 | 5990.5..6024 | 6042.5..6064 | 0.1 AA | 66.8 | 73.1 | 83.9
